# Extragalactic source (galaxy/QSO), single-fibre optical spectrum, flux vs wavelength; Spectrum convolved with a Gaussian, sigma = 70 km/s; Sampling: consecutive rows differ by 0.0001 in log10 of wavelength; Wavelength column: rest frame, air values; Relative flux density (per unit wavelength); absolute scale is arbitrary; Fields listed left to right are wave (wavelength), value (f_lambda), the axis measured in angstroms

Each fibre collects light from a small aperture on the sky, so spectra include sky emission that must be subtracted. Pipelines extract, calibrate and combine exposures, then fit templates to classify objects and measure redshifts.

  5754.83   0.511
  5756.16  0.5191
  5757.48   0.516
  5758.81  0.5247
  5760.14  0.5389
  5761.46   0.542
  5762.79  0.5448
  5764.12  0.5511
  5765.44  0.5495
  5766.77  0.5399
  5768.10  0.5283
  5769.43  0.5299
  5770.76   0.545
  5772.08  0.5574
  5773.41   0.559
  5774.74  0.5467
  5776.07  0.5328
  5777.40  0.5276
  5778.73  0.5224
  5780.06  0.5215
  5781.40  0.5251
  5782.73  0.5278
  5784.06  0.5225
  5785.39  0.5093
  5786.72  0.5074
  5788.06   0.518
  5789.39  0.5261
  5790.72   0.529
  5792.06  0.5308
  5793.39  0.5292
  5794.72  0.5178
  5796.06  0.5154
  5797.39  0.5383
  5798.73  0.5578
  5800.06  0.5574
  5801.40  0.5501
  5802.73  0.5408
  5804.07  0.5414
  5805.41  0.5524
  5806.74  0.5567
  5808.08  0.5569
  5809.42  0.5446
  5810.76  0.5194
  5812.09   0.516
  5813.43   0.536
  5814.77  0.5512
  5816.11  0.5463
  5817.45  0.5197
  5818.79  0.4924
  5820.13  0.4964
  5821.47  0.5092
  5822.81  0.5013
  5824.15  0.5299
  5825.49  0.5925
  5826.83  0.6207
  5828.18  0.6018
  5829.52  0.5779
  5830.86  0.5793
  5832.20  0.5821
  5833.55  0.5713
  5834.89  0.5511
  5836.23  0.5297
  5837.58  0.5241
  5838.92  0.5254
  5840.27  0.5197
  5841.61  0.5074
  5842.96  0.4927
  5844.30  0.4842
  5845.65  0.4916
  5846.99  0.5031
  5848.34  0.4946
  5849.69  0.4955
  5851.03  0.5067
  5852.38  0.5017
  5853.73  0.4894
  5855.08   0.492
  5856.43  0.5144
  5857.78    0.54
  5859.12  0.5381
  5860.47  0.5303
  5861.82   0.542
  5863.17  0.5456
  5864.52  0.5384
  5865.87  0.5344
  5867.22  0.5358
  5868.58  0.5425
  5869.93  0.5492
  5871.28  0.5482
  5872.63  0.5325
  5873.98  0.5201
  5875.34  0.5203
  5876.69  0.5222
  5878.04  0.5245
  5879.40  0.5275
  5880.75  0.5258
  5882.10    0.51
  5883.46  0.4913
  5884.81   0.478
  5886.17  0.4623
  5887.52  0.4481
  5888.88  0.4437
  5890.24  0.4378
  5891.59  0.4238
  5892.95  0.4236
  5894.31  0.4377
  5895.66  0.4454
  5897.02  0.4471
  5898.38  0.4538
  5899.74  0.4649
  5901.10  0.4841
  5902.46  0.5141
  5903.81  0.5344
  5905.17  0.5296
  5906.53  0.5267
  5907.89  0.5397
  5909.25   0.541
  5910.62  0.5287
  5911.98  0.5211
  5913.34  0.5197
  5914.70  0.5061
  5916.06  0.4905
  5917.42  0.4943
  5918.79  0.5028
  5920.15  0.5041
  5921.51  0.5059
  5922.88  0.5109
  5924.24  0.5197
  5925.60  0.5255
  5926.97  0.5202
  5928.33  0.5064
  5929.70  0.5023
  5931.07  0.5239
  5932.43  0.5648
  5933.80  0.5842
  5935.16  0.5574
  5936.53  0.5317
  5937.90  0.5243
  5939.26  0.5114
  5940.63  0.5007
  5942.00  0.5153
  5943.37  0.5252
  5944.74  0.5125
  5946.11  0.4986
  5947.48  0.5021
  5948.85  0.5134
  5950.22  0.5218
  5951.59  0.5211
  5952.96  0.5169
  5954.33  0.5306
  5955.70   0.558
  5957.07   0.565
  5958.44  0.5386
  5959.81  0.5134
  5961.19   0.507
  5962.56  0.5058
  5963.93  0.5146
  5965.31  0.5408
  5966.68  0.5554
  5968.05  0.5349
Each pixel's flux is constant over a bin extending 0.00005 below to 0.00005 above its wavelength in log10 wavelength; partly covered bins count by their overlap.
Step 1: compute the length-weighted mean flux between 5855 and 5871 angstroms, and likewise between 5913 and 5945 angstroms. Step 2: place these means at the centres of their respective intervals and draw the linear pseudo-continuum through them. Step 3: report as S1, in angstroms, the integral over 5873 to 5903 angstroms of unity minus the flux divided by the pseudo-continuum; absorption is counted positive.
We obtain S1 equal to 2.9 angstroms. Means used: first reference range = 0.535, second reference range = 0.519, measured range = 0.478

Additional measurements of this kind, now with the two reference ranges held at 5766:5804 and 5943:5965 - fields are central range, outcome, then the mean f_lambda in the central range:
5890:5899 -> 1.5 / 0.439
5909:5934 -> 0.3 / 0.518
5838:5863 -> 0.9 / 0.51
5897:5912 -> 0.5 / 0.509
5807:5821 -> 0.1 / 0.528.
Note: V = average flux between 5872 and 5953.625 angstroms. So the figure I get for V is 0.505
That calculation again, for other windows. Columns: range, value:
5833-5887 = 0.519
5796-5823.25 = 0.534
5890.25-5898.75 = 0.438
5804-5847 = 0.538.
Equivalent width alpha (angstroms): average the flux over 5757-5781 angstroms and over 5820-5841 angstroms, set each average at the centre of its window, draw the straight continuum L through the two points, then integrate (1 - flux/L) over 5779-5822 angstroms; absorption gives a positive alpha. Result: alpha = 1.2 angstroms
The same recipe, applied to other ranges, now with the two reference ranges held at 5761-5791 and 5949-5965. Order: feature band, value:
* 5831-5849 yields 0.3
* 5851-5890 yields 1.1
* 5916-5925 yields 0.4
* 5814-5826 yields 0.1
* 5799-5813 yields -0.3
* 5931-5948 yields 0.0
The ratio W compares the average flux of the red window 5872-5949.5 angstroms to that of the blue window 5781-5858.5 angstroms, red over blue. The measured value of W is 1.0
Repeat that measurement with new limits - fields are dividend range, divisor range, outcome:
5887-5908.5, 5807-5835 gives 0.86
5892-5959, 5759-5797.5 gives 0.96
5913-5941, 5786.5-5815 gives 0.97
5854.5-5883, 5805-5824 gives 1.00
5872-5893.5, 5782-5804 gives 0.92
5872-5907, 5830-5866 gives 0.93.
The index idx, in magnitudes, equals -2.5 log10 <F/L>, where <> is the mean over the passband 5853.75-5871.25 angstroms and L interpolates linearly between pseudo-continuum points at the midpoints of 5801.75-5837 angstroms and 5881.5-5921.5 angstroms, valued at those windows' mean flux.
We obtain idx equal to -0.04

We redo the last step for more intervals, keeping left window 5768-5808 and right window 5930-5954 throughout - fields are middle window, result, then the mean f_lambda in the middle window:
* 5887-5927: 0.08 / 0.491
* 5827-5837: -0.08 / 0.572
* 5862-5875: -0.02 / 0.538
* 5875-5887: 0.05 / 0.506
